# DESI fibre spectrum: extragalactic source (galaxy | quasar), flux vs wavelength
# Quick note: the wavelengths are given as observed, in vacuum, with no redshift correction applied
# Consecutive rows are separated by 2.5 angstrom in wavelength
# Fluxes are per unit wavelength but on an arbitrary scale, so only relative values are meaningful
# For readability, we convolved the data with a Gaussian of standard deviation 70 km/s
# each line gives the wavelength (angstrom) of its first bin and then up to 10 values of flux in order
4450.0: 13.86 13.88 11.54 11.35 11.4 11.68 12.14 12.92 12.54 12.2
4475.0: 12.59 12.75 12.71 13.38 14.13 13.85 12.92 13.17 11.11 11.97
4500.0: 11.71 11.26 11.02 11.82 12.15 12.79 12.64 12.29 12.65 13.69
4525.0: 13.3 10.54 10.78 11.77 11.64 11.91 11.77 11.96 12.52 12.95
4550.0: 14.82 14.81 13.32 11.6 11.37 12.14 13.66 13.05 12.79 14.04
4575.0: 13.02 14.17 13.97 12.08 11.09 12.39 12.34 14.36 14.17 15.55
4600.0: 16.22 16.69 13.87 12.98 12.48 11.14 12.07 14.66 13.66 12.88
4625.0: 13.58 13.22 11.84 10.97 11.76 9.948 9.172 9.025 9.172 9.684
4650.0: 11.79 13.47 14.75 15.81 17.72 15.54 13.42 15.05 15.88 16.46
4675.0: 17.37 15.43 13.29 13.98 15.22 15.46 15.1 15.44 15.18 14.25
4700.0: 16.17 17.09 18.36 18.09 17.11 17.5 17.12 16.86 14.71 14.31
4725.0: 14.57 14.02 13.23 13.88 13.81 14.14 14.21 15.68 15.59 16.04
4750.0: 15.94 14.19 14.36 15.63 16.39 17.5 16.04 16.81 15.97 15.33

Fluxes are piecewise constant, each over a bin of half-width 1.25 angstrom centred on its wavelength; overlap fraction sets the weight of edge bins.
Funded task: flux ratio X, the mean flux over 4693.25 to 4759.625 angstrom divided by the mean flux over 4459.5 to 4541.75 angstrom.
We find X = 1.26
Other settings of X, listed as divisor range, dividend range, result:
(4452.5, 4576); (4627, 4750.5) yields 1.16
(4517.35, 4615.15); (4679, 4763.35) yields 1.19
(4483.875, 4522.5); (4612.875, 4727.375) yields 1.15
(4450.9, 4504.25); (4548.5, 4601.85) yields 1.08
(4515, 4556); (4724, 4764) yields 1.19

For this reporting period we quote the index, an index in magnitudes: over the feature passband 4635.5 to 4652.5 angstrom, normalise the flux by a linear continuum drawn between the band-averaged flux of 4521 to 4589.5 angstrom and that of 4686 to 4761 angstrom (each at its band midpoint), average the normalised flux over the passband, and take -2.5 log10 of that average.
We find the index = 0.36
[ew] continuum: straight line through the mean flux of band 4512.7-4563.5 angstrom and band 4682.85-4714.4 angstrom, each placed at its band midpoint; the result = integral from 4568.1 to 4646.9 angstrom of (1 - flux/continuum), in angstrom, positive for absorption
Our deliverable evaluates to 7.2 angstrom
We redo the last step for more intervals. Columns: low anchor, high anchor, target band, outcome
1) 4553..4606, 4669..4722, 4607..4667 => 8.8 angstrom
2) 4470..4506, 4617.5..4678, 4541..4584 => -0.7 angstrom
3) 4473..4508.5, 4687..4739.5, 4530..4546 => 1.6 angstrom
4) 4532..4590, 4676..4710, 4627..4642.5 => 3.8 angstrom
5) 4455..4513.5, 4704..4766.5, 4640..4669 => 2.9 angstrom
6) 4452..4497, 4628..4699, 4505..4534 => 1.4 angstrom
